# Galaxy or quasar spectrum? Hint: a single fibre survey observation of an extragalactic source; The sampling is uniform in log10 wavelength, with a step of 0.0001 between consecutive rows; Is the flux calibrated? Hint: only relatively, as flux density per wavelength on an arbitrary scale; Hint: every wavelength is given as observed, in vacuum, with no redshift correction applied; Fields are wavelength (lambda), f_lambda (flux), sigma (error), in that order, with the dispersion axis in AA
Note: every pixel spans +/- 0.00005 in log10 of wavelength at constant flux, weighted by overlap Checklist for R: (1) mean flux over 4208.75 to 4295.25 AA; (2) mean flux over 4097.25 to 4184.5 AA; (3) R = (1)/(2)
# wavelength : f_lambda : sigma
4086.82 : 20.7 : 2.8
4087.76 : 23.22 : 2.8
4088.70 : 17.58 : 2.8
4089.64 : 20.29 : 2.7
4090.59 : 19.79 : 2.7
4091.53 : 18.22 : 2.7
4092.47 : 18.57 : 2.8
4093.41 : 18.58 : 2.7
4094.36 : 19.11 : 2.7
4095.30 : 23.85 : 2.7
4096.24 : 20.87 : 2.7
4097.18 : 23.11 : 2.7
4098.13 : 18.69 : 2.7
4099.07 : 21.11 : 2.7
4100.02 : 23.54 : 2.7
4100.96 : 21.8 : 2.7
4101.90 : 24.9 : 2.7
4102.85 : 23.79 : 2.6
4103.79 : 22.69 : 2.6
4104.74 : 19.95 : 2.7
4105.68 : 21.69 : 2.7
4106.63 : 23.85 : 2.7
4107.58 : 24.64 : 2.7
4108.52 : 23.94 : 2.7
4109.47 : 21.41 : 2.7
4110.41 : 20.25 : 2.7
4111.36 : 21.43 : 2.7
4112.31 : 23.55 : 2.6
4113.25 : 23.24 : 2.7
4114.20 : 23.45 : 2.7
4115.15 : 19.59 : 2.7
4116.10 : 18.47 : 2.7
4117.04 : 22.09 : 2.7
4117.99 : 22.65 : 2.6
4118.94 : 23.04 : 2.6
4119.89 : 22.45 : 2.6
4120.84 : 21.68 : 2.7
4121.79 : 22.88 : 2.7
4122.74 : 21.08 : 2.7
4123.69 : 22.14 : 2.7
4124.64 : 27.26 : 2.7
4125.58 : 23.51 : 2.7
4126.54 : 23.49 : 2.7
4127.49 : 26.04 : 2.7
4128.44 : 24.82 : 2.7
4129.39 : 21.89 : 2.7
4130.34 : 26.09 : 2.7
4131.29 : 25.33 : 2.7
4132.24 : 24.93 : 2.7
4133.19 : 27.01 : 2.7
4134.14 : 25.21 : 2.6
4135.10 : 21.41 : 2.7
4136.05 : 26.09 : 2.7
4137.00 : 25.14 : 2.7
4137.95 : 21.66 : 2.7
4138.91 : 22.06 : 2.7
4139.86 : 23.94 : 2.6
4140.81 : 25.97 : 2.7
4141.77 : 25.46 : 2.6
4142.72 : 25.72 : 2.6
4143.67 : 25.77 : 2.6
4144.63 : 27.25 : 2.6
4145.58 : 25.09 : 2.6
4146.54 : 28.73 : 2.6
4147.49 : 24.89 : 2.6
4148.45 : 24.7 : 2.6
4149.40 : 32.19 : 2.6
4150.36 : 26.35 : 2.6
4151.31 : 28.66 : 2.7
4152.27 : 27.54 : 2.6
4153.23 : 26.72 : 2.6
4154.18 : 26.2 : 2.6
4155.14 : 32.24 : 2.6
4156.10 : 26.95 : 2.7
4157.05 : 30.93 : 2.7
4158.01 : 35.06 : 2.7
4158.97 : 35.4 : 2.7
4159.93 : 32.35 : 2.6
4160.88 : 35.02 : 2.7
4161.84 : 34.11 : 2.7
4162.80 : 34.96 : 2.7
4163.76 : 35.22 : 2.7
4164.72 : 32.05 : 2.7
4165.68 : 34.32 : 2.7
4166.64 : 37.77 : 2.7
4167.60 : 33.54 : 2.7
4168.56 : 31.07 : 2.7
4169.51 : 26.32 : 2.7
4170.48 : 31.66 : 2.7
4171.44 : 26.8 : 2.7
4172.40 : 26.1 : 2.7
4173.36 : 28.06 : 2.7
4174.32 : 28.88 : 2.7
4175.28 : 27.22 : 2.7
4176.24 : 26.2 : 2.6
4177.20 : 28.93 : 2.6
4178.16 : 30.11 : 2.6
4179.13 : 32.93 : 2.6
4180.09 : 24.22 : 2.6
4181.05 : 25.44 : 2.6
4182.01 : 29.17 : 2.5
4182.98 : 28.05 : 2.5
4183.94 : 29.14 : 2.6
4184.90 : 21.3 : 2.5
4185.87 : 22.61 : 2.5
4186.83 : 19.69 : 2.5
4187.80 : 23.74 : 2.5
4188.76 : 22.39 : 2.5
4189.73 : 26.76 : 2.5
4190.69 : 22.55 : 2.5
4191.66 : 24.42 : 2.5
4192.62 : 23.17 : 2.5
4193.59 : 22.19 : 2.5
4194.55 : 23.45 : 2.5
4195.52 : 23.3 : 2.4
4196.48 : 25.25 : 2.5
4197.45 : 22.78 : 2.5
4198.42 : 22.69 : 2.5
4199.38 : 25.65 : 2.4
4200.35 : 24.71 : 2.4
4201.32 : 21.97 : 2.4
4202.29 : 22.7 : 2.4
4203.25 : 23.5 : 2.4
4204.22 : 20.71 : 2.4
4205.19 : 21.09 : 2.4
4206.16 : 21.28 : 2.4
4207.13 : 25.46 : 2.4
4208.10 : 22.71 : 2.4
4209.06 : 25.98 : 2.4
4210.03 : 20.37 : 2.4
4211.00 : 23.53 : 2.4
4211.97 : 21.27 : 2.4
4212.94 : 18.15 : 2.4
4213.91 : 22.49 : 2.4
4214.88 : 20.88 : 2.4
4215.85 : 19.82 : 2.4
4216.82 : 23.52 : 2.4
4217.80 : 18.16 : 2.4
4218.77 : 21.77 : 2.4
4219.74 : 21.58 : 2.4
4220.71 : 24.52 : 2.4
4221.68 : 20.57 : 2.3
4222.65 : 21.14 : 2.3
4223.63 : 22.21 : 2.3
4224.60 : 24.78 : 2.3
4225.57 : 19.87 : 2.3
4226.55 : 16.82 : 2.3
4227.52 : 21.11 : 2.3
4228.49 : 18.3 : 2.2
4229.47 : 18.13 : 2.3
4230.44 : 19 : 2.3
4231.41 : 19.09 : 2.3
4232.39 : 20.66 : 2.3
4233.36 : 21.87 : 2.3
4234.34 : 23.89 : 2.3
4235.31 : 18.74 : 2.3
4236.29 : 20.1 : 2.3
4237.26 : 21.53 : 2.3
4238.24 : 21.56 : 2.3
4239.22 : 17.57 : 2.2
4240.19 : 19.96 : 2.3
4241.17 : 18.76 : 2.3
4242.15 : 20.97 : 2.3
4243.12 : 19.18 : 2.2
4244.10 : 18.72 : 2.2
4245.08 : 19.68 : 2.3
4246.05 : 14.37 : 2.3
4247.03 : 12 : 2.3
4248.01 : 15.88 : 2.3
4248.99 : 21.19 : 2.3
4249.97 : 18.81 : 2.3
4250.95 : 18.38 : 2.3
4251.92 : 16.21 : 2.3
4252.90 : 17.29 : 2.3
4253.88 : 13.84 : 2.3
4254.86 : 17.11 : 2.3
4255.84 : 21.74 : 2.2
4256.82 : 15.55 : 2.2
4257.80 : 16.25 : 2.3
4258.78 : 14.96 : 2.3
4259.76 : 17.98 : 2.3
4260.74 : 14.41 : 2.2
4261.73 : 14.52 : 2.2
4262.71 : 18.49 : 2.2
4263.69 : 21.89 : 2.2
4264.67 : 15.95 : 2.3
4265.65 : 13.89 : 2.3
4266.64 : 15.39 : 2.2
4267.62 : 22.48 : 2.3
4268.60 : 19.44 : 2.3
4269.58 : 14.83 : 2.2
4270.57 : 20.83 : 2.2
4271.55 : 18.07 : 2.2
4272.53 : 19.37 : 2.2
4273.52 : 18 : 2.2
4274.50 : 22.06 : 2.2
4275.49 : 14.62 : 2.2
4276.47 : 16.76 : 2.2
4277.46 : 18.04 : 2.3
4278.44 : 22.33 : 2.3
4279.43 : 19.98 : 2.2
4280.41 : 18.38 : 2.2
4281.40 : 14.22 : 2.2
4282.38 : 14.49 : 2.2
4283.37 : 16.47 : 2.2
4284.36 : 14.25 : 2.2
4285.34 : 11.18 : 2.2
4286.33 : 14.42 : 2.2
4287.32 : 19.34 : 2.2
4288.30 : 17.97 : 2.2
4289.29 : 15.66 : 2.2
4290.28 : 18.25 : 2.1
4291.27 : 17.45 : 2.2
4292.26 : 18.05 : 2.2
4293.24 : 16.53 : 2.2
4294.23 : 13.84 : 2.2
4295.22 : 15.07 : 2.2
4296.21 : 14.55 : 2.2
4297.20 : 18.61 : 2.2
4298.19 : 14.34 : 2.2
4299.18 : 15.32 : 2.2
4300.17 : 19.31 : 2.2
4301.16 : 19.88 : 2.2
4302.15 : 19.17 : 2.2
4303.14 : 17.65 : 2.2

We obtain 0.71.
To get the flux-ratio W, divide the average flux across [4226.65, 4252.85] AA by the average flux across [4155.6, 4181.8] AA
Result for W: 0.62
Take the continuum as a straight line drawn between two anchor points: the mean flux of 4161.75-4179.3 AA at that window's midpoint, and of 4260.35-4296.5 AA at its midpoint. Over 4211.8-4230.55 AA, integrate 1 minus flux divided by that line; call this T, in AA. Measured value 2.8 AA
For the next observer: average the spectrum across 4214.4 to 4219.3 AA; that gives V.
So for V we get 20.8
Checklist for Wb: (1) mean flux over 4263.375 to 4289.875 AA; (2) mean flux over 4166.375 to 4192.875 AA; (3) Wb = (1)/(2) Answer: 0.64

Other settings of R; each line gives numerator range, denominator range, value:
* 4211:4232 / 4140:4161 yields 0.73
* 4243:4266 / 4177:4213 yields 0.71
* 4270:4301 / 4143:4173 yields 0.57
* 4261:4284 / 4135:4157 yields 0.68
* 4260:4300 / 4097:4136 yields 0.74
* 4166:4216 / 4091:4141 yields 1.10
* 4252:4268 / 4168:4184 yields 0.60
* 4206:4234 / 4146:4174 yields 0.70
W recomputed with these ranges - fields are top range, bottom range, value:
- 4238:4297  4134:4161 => 0.63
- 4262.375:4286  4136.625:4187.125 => 0.62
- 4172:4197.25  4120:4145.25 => 1.05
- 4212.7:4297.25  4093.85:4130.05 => 0.82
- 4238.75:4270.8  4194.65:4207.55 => 0.76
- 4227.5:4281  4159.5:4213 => 0.69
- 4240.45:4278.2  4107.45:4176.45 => 0.66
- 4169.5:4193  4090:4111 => 1.22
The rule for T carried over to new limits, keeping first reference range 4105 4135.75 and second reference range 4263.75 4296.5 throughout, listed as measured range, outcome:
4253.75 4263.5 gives 0.6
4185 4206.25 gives -2.9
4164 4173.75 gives -4.4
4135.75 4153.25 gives -3.0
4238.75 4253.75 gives 0.5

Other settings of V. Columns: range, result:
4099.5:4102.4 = 23.4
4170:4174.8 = 28.3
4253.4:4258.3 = 16.9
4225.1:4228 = 19.2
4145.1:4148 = 26.2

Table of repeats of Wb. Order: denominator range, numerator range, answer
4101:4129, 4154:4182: 1.35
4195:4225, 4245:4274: 0.77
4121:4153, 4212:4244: 0.82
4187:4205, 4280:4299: 0.68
